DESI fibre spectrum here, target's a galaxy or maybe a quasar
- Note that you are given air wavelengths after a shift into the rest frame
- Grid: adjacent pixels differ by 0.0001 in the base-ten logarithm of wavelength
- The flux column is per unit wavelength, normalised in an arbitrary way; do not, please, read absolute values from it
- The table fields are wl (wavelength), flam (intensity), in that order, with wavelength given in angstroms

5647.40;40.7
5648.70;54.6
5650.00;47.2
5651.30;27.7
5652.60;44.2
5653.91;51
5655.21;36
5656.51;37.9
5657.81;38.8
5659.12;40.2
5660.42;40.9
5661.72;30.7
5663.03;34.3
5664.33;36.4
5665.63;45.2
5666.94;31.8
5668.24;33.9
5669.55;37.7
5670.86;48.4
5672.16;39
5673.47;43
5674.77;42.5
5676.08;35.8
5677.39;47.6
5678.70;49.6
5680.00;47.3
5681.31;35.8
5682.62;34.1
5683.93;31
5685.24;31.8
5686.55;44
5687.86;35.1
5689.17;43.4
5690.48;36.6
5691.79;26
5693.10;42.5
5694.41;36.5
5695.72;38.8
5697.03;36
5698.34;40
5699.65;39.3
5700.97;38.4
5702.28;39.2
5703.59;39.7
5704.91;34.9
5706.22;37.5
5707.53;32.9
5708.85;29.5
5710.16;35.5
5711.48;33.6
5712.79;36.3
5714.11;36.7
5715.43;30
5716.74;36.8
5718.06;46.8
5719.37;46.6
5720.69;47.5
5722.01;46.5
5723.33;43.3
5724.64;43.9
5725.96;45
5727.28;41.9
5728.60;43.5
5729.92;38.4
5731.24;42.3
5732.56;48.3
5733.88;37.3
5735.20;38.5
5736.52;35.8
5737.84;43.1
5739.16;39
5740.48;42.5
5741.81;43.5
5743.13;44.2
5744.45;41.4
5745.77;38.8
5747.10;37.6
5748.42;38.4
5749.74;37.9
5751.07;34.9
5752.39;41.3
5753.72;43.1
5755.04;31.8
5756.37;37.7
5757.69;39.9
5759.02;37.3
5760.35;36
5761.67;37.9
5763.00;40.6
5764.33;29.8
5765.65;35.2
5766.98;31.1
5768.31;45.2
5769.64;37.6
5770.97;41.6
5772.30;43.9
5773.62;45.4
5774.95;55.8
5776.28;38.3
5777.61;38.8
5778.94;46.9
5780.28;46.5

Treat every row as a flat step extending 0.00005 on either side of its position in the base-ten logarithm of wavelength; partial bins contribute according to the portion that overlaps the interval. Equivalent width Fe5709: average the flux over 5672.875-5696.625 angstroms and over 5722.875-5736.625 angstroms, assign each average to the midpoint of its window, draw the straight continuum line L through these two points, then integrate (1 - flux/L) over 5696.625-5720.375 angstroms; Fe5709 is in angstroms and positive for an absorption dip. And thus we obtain 1.83 angstroms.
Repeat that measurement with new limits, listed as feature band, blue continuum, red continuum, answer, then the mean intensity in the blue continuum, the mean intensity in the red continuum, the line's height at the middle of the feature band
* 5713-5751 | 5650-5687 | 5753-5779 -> -1.60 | 39.3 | 39.5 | 39.4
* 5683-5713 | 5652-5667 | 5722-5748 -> 2.95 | 39.2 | 41.6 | 40.4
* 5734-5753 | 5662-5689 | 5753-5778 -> -0.20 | 39.2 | 39.3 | 39.3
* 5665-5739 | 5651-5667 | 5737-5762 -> -0.83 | 38.5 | 39.3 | 38.9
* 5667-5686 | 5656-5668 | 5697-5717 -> -1.42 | 37.2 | 36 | 36.8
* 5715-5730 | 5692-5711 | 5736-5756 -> -1.85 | 36.9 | 39.5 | 38.1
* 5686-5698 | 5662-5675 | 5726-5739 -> 0.62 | 38.9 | 41.1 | 39.7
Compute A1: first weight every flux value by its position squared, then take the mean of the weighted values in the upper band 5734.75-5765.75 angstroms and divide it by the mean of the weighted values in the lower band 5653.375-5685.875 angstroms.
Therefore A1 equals 1.0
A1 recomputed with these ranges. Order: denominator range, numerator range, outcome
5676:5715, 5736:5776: 1.08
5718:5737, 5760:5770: 0.86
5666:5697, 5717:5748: 1.11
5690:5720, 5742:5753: 1.08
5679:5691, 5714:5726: 1.13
